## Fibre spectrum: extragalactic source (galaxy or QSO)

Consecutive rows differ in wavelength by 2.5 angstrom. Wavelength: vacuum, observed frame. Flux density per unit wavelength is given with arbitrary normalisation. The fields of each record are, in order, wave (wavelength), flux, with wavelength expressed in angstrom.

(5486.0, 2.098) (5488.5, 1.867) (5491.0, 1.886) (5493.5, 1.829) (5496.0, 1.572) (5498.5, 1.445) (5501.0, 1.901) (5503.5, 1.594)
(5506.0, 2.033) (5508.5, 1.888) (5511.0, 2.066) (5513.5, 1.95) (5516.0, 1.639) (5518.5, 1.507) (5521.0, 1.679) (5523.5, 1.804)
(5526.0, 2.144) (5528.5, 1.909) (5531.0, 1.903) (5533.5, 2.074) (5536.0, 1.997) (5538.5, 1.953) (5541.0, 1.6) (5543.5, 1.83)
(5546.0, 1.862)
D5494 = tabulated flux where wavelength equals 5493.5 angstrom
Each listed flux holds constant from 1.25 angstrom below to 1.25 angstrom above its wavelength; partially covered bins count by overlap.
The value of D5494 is 1.829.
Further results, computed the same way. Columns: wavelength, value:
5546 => 1.862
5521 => 1.679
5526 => 2.144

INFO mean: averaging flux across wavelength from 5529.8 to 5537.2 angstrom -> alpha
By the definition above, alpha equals 1.99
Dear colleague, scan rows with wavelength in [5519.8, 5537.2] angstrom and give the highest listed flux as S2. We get 2.144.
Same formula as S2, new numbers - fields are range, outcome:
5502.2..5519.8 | 2.066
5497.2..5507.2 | 2.033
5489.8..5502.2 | 1.901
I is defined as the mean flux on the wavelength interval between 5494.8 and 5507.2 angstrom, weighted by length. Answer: 1.71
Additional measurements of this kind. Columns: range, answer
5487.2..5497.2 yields 1.79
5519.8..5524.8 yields 1.75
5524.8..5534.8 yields 2.01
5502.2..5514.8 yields 1.91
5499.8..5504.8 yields 1.75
